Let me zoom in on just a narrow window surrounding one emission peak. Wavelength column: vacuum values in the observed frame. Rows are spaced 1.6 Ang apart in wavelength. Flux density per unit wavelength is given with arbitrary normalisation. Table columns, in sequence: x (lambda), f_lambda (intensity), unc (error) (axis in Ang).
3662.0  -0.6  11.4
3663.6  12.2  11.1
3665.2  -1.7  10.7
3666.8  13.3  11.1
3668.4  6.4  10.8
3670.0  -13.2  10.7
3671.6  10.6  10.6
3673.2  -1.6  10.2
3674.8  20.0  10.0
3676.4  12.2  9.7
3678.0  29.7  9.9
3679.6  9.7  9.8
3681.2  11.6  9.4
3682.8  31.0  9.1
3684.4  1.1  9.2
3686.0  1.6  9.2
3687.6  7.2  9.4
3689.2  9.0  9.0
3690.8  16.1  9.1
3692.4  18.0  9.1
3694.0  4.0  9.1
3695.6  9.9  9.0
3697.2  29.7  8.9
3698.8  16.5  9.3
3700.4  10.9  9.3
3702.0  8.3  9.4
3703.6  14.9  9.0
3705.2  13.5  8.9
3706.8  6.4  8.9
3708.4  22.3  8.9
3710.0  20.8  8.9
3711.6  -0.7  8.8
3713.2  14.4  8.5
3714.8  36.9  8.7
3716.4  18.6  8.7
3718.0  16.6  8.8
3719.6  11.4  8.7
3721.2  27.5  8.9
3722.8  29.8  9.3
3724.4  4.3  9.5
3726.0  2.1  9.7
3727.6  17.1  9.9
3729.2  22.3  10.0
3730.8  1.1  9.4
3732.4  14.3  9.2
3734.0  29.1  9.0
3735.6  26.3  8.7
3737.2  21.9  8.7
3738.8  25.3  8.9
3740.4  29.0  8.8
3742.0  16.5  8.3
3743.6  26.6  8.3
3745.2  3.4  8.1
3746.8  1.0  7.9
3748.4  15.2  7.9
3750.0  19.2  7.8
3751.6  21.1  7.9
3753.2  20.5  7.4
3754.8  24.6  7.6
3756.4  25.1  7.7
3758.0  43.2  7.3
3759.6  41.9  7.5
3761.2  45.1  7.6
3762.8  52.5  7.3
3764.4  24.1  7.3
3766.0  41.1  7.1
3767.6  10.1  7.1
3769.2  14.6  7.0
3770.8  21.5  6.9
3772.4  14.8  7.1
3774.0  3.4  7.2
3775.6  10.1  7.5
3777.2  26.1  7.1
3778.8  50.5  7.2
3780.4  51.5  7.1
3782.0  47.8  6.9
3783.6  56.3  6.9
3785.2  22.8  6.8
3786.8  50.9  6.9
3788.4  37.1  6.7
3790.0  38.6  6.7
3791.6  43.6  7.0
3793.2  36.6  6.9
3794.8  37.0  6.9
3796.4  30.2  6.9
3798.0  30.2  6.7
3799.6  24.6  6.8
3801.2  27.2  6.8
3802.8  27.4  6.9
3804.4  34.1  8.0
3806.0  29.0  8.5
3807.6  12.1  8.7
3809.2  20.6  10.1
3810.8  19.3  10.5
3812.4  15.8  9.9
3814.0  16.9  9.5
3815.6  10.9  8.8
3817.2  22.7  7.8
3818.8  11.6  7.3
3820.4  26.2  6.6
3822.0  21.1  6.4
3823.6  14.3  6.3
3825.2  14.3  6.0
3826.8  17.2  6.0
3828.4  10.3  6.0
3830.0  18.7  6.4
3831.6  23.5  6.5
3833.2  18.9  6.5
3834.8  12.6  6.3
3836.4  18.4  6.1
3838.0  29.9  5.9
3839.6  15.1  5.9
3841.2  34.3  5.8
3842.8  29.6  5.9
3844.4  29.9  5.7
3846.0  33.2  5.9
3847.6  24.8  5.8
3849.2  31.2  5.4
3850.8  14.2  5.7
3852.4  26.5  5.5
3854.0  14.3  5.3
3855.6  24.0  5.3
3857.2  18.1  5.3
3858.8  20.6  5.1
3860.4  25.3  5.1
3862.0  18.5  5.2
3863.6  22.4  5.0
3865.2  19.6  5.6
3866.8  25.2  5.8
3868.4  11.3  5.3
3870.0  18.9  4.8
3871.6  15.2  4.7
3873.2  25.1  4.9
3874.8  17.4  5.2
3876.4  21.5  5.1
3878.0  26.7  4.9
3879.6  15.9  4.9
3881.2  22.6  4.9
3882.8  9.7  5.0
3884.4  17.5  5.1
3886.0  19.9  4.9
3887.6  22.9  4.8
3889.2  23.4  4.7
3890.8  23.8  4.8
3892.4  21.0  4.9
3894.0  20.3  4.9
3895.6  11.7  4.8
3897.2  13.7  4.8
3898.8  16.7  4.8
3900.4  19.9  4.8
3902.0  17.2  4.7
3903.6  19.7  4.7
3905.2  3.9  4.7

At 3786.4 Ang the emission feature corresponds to Lyman alpha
